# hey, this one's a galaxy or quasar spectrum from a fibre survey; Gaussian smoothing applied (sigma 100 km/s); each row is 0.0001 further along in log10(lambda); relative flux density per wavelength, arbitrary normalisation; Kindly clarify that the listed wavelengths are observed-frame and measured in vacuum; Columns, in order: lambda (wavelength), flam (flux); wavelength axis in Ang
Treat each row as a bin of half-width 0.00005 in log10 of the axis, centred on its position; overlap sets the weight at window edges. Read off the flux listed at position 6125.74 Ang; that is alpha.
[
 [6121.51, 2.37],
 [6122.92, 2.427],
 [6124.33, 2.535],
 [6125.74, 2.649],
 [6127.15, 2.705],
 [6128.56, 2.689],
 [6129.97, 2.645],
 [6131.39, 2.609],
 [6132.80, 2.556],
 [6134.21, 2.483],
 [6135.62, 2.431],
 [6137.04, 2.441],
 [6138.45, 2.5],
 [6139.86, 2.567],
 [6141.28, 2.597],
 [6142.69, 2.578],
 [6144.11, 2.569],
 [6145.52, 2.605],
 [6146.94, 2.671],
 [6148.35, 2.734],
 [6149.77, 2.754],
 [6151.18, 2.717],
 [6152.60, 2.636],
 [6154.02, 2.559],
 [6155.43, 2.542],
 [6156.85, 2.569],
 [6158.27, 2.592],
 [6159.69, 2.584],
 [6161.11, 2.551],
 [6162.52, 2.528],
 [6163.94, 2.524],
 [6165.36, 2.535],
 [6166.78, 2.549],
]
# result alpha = 2.649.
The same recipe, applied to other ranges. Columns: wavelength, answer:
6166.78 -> 2.549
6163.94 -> 2.524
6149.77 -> 2.754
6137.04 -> 2.441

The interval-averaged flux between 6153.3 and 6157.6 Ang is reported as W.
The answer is 2.56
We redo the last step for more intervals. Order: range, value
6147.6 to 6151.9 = 2.74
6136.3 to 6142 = 2.53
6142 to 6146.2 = 2.58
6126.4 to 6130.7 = 2.68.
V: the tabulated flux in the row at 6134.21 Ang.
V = 2.483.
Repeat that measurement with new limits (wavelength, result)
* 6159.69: 2.584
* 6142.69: 2.578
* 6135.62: 2.431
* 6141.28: 2.597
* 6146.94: 2.671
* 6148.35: 2.734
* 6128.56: 2.689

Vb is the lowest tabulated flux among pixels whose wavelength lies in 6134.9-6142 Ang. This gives 2.431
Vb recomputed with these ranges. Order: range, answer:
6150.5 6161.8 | 2.542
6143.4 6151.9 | 2.569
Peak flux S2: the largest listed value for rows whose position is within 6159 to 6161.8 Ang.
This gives 2.584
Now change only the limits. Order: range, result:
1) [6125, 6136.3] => 2.705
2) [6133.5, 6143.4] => 2.597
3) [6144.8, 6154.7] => 2.754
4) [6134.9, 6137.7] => 2.441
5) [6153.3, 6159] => 2.592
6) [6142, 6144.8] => 2.578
